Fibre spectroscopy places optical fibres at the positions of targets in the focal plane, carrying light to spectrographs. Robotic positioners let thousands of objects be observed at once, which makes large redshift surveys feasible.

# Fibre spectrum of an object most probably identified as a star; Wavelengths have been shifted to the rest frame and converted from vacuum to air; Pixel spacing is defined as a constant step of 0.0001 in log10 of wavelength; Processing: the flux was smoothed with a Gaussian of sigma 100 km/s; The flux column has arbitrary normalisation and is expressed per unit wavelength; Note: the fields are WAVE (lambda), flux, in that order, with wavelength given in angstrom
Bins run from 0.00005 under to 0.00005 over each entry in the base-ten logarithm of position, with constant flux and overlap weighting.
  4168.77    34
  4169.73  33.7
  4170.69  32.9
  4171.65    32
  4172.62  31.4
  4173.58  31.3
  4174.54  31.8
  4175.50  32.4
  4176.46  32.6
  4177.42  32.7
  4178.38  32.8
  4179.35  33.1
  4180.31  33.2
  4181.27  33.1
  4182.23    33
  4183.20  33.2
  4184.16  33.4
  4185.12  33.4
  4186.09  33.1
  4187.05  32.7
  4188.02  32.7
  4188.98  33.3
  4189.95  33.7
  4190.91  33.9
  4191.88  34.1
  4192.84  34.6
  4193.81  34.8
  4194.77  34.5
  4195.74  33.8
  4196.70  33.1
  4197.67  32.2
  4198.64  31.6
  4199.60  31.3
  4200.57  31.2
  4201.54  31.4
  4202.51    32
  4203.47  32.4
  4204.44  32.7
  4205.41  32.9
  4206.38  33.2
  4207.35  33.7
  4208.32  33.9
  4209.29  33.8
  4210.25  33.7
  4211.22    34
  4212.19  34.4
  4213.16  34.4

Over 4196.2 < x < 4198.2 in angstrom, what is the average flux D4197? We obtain 32.6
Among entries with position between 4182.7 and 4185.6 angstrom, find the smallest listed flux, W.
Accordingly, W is 33.2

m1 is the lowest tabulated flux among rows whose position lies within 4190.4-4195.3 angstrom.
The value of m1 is 33.9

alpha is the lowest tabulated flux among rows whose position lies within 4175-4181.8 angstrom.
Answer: 32.4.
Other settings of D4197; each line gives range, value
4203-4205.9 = 32.6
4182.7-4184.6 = 33.2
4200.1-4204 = 31.8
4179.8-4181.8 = 33.3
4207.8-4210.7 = 33.9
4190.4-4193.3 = 34.3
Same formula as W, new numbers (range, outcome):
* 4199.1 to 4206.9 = 31.2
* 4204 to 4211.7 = 32.7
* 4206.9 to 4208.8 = 33.7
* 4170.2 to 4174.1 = 31.3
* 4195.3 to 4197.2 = 33.1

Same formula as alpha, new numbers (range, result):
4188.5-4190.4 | 33.3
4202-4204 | 32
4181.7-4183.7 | 33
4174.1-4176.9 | 31.8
